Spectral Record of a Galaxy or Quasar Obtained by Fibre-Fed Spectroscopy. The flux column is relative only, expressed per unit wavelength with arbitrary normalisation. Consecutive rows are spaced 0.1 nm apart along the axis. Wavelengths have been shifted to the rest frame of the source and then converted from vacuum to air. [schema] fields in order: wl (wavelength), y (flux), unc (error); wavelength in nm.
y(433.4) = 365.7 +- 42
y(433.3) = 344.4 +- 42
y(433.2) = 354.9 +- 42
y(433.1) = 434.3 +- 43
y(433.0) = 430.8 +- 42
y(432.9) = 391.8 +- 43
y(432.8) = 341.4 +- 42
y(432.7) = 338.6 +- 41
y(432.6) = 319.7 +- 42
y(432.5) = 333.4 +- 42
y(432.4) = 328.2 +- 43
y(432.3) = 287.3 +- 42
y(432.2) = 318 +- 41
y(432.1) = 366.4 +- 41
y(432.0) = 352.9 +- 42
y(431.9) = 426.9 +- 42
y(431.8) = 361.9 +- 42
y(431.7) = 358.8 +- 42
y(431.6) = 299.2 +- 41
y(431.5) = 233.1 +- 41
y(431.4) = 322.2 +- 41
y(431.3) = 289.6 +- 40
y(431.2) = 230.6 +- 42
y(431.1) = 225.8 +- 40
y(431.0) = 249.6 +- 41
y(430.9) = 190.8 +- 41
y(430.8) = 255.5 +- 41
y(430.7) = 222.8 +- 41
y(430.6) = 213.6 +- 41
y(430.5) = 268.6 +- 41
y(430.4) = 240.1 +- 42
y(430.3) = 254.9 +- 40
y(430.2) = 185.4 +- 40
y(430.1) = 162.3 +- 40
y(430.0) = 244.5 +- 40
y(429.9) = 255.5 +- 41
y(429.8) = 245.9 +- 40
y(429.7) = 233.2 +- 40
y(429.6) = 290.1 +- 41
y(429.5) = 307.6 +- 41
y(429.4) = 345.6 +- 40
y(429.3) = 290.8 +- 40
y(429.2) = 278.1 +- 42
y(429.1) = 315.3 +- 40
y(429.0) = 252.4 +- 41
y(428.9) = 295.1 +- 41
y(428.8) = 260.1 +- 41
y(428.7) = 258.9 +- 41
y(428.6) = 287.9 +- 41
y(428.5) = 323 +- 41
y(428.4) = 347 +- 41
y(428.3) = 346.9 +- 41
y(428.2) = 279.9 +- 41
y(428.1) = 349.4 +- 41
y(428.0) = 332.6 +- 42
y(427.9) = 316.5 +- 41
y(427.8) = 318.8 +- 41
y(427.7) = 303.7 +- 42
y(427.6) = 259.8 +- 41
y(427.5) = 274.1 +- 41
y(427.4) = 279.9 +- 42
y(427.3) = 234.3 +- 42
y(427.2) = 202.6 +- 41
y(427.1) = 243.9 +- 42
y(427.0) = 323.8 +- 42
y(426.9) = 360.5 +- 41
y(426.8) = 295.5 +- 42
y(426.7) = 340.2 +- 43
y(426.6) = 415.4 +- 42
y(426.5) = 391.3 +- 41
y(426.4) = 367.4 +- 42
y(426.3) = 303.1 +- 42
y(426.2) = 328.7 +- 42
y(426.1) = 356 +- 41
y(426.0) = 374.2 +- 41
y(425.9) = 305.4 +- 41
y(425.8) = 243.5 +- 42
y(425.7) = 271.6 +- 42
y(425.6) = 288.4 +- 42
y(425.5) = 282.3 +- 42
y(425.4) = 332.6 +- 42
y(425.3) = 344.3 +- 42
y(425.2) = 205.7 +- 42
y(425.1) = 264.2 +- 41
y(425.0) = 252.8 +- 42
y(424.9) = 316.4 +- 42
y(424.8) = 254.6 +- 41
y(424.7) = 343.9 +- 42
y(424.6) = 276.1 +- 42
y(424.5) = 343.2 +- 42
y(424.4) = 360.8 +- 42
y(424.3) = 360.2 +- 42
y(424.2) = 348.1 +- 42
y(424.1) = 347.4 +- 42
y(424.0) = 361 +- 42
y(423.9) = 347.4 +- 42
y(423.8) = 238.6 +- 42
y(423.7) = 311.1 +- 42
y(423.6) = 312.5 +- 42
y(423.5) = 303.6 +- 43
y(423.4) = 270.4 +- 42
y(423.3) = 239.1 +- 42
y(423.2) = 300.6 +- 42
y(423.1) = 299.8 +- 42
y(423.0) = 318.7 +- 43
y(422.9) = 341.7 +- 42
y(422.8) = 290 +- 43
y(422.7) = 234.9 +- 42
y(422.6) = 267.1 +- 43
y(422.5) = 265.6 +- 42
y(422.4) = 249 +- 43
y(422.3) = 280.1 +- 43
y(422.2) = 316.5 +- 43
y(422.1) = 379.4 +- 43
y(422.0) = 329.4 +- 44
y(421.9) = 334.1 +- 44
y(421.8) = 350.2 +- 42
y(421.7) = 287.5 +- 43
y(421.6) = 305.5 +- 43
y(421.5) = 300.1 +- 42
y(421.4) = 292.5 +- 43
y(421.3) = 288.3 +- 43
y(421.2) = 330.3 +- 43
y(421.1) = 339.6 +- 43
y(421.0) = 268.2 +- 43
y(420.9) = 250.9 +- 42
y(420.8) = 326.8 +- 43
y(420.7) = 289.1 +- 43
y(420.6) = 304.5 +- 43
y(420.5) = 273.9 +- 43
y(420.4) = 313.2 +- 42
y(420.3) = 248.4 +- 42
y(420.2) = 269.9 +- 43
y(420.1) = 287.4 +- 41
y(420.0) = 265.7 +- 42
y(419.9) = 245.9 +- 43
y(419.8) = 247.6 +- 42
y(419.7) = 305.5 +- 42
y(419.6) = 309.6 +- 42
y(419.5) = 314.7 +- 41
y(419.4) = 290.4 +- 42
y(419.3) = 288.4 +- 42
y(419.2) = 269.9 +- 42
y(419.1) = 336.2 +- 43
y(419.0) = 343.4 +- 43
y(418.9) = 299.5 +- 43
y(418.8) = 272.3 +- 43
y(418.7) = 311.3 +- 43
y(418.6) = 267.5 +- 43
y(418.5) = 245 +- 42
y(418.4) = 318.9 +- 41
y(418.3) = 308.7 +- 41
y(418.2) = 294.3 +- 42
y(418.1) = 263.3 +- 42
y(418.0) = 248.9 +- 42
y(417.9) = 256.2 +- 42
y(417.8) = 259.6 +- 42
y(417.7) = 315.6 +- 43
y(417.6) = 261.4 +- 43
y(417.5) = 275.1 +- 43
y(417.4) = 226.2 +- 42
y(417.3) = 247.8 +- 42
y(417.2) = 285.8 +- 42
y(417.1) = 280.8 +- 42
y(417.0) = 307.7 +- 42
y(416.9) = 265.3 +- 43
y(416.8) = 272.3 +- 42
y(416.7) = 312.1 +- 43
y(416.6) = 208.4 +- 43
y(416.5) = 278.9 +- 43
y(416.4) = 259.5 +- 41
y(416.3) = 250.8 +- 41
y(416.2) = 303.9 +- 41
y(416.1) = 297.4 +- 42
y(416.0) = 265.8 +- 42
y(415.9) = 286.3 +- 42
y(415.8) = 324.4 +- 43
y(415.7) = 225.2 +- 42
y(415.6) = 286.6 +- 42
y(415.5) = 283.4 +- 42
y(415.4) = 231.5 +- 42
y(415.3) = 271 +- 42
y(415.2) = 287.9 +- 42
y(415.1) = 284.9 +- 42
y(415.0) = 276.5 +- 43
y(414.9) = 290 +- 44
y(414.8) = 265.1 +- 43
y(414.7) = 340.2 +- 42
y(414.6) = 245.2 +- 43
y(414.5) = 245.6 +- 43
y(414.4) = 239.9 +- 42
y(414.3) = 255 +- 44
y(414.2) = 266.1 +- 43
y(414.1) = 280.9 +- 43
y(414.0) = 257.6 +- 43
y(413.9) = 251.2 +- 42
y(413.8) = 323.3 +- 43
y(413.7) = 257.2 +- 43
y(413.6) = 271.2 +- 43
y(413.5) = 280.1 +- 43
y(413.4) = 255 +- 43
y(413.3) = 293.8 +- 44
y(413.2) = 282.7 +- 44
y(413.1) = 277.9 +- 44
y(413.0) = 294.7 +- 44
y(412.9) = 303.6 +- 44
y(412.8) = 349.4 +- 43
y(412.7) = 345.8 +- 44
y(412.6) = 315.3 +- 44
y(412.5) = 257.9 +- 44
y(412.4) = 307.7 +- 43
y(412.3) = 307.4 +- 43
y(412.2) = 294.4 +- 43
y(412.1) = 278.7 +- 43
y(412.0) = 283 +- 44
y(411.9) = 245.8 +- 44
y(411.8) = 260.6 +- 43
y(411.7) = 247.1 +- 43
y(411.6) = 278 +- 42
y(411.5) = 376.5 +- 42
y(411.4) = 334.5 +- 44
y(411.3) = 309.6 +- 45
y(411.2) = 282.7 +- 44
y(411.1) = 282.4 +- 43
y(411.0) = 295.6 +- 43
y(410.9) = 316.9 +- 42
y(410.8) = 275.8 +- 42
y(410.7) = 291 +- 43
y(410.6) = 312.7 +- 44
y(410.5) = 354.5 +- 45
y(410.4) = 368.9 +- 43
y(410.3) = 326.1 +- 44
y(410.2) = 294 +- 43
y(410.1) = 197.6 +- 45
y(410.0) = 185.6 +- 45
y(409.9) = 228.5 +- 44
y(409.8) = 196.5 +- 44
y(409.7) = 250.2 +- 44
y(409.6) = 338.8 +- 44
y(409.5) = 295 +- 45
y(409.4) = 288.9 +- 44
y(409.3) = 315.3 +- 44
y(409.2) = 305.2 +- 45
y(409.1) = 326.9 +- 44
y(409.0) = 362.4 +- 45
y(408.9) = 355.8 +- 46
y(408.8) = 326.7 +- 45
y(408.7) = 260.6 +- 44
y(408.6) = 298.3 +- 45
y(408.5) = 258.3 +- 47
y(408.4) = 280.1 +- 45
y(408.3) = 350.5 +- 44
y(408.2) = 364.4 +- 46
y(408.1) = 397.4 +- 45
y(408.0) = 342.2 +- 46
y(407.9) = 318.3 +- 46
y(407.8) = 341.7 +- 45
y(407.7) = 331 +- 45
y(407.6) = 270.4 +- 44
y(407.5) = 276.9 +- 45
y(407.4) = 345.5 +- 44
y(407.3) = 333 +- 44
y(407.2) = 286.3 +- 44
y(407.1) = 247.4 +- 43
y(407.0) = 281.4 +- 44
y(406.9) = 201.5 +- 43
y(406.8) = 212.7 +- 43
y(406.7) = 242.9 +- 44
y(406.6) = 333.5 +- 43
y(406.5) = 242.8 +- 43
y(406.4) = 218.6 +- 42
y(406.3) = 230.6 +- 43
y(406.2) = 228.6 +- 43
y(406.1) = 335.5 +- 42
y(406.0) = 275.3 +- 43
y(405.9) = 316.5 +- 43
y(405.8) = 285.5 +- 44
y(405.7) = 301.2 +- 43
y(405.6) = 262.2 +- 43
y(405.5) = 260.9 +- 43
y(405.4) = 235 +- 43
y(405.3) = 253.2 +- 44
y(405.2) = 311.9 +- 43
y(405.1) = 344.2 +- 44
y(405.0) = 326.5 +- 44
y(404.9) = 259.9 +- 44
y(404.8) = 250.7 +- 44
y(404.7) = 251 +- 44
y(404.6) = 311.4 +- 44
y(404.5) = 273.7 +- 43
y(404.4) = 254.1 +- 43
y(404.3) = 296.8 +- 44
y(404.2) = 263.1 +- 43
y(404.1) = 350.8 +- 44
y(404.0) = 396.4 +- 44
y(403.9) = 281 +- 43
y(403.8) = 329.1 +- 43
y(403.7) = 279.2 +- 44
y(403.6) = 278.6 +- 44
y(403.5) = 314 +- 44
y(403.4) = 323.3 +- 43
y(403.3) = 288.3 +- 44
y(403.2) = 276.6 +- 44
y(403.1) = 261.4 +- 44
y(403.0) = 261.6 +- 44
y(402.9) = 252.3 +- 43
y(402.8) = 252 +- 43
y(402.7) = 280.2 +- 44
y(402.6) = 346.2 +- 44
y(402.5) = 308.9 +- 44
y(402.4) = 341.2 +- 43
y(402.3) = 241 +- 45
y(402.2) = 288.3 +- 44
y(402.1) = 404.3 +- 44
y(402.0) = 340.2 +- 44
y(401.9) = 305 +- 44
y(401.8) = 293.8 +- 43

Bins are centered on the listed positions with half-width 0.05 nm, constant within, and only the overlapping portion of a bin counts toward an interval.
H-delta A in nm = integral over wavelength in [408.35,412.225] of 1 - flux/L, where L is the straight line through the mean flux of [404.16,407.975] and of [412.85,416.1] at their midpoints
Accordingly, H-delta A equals -0.20 nm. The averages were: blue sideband 280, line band 292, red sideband 275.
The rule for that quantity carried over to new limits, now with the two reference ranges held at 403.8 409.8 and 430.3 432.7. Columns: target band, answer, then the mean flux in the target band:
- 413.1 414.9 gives 0.13 nm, 272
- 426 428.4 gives -0.20 nm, 316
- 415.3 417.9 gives 0.18 nm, 272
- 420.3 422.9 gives -0.06 nm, 299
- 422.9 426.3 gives -0.17 nm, 307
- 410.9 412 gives 0.00 nm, 292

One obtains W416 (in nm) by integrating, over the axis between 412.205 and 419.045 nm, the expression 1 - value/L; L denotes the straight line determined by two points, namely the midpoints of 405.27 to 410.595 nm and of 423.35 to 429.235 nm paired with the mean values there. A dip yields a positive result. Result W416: 0.39 nm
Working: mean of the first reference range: 290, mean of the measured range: 280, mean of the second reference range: 307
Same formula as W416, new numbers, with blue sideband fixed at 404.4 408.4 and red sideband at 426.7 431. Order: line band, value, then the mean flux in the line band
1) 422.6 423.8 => -0.05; 290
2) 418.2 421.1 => -0.09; 289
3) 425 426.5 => -0.16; 306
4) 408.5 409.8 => -0.08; 304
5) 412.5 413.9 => -0.04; 293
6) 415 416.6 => 0.05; 274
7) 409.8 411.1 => 0.01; 284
